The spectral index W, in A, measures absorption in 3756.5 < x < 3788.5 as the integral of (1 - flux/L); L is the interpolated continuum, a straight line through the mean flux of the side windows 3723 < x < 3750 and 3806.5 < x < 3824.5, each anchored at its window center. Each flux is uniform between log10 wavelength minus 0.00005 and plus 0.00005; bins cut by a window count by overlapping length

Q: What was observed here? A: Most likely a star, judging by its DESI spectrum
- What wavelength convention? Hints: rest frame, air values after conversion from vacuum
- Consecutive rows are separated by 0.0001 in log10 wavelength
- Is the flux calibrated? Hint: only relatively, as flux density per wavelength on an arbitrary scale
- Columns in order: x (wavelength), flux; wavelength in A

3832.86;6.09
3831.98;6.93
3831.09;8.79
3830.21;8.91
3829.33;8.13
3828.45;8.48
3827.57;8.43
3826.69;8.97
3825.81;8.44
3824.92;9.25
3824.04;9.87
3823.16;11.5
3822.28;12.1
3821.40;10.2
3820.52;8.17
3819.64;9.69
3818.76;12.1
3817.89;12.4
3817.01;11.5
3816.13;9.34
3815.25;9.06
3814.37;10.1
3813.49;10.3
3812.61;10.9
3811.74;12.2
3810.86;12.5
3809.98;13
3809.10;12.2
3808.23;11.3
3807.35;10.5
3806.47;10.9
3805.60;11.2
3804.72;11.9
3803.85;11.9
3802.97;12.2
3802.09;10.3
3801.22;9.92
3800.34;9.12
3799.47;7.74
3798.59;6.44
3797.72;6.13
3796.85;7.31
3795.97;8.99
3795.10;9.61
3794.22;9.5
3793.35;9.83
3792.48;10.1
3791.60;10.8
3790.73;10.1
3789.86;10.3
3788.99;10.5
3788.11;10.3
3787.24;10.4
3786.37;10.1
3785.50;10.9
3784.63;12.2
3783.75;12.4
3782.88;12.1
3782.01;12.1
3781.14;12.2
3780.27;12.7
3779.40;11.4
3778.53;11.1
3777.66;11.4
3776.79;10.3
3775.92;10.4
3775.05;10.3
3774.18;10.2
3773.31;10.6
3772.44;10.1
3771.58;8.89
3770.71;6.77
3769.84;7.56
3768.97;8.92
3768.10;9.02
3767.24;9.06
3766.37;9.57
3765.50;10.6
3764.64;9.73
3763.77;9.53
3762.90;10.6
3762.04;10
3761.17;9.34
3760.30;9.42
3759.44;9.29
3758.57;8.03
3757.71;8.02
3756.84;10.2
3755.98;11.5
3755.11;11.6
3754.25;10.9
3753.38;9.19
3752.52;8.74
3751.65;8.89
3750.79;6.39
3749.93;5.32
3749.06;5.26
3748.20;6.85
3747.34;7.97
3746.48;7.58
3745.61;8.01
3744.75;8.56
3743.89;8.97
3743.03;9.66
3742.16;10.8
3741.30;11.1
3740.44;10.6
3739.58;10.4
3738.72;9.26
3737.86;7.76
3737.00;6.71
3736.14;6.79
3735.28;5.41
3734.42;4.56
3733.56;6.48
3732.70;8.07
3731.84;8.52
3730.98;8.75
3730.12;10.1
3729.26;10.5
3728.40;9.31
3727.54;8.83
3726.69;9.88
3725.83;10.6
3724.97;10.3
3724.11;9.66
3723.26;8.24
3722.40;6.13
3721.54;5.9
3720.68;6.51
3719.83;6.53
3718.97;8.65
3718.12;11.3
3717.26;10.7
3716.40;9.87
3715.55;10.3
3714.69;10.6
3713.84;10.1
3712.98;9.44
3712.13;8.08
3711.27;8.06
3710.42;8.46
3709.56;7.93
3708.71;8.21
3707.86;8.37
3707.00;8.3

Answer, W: -1.7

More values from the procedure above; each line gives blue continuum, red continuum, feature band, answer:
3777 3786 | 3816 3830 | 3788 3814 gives 1.4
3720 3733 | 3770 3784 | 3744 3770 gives 2.8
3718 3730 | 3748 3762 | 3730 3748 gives 0.8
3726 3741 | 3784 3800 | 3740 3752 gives 0.5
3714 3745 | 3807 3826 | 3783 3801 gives 0.9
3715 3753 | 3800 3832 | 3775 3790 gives -2.5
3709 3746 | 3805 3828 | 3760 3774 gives 0.3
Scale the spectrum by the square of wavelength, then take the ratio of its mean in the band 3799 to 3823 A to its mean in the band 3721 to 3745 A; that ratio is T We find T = 1.31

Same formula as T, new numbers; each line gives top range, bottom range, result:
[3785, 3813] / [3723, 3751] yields 1.26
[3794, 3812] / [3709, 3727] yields 1.20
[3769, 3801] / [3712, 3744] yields 1.17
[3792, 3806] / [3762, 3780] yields 0.98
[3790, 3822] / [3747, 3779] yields 1.14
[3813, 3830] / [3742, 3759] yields 1.19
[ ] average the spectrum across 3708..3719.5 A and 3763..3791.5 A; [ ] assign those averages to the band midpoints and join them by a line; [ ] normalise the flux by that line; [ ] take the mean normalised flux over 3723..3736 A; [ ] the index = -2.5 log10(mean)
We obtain 0.12 mag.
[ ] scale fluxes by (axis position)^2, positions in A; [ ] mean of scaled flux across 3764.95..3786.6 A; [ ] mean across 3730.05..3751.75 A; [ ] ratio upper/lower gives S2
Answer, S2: 1.33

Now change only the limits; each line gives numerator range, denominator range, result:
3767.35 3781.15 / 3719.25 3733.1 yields 1.19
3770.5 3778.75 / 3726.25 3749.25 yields 1.22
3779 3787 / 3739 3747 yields 1.26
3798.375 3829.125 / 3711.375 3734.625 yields 1.24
